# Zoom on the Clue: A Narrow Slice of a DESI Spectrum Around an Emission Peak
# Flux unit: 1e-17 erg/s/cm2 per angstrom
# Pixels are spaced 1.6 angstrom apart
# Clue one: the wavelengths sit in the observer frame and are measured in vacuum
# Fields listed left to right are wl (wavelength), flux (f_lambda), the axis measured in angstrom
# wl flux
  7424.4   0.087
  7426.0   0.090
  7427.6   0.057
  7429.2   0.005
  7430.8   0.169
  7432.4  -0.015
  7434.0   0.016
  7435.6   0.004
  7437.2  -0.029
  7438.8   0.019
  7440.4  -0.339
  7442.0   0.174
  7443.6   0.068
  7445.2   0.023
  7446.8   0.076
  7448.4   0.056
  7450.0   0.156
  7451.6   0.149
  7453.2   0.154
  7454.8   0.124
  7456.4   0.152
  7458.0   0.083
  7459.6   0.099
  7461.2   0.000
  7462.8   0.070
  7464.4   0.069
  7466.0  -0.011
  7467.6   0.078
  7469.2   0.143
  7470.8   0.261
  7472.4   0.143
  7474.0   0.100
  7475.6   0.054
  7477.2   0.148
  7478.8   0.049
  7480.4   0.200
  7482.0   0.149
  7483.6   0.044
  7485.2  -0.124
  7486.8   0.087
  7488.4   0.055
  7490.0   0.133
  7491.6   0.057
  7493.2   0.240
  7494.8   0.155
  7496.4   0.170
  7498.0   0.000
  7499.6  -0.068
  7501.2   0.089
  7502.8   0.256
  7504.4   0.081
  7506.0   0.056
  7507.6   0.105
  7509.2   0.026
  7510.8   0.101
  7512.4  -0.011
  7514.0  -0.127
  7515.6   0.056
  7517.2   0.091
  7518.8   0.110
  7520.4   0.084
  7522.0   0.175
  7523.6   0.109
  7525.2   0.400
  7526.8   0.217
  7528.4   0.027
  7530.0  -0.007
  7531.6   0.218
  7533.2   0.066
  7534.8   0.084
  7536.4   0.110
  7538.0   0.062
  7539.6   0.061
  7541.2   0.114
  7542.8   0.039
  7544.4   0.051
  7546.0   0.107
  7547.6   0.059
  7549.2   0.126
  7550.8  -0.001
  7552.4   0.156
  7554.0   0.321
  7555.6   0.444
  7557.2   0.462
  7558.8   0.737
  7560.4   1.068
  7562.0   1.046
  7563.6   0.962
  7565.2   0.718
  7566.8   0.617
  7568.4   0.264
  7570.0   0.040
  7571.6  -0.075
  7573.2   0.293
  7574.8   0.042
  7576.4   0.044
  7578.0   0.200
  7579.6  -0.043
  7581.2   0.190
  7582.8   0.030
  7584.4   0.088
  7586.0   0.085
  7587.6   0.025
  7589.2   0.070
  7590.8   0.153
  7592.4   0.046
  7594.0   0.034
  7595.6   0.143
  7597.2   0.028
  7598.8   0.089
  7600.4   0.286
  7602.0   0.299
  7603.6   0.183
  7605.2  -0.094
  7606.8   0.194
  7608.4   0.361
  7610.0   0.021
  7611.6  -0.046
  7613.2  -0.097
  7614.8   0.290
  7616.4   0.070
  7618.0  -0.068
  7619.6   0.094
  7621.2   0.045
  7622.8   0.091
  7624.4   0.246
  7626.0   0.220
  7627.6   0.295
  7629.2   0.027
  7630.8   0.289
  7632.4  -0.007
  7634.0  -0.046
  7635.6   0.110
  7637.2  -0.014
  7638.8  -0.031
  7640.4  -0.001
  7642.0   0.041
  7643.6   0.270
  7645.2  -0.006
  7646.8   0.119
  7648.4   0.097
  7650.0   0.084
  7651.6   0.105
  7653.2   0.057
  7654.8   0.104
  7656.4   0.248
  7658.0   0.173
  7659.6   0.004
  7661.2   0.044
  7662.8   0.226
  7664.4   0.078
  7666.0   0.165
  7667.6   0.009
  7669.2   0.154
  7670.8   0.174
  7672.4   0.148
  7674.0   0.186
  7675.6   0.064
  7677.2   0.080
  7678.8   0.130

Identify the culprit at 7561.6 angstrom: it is [O II]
